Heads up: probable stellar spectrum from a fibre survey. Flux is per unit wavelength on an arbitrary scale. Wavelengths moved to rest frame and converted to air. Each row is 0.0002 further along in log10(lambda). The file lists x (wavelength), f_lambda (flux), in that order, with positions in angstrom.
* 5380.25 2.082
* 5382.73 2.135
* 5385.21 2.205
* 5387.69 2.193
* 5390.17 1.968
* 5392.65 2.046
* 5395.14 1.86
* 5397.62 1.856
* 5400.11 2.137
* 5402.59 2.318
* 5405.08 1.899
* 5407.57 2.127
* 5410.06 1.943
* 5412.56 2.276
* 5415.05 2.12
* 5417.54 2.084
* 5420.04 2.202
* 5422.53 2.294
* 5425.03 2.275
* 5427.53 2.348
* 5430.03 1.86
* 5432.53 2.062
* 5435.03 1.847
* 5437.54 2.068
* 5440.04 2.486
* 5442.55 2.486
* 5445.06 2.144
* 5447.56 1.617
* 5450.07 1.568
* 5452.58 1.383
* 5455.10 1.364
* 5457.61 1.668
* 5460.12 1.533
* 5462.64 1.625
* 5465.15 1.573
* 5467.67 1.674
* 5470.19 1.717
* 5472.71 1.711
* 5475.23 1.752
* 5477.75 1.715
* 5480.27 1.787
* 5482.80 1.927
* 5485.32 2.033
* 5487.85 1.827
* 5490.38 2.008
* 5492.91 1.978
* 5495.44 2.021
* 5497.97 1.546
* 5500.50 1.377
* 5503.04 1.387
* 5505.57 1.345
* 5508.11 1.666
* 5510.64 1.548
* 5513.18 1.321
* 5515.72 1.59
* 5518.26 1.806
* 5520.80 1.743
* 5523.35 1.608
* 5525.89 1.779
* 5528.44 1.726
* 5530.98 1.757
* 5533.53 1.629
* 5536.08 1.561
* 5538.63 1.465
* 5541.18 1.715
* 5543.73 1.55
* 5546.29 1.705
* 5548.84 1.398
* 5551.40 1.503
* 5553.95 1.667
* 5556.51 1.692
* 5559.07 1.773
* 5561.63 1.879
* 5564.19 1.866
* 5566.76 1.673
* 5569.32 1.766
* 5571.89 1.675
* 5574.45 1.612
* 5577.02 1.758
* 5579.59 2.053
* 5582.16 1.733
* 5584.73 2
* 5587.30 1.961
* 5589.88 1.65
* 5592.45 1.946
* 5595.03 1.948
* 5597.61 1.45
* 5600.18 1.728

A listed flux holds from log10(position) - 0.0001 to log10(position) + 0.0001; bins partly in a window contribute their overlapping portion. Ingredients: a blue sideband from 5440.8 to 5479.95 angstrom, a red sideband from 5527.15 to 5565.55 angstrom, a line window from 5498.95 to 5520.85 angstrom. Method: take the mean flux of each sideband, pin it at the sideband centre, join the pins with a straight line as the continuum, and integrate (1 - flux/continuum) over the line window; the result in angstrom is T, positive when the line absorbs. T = 2.1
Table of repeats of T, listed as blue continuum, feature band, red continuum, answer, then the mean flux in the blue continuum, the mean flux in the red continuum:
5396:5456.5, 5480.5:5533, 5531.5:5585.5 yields 3.67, 2.03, 1.7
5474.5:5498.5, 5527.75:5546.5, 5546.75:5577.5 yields 1.25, 1.87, 1.69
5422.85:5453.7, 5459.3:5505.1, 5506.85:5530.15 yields 2.18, 2.02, 1.65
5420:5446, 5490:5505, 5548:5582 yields 2.12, 2.19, 1.72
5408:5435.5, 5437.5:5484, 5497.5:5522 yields 2.34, 2.13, 1.53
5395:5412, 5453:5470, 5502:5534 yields 2.32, 2.04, 1.61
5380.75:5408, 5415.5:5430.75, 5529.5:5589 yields -1.37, 2.07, 1.71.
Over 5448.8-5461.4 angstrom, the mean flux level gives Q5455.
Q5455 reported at 1.5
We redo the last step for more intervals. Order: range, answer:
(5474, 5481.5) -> 1.75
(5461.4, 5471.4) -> 1.65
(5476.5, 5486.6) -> 1.87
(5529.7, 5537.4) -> 1.65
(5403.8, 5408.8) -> 2.01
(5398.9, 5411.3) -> 2.09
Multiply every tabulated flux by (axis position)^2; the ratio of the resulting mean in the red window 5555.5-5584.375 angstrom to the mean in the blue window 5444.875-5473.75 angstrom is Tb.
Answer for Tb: 1.1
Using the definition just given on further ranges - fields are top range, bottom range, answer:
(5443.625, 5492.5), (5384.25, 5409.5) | 0.86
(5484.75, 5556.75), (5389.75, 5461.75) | 0.86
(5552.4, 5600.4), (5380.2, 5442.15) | 0.89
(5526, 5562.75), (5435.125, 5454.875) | 0.89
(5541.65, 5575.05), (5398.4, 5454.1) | 0.85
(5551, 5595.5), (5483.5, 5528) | 1.09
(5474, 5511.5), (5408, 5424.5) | 0.82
